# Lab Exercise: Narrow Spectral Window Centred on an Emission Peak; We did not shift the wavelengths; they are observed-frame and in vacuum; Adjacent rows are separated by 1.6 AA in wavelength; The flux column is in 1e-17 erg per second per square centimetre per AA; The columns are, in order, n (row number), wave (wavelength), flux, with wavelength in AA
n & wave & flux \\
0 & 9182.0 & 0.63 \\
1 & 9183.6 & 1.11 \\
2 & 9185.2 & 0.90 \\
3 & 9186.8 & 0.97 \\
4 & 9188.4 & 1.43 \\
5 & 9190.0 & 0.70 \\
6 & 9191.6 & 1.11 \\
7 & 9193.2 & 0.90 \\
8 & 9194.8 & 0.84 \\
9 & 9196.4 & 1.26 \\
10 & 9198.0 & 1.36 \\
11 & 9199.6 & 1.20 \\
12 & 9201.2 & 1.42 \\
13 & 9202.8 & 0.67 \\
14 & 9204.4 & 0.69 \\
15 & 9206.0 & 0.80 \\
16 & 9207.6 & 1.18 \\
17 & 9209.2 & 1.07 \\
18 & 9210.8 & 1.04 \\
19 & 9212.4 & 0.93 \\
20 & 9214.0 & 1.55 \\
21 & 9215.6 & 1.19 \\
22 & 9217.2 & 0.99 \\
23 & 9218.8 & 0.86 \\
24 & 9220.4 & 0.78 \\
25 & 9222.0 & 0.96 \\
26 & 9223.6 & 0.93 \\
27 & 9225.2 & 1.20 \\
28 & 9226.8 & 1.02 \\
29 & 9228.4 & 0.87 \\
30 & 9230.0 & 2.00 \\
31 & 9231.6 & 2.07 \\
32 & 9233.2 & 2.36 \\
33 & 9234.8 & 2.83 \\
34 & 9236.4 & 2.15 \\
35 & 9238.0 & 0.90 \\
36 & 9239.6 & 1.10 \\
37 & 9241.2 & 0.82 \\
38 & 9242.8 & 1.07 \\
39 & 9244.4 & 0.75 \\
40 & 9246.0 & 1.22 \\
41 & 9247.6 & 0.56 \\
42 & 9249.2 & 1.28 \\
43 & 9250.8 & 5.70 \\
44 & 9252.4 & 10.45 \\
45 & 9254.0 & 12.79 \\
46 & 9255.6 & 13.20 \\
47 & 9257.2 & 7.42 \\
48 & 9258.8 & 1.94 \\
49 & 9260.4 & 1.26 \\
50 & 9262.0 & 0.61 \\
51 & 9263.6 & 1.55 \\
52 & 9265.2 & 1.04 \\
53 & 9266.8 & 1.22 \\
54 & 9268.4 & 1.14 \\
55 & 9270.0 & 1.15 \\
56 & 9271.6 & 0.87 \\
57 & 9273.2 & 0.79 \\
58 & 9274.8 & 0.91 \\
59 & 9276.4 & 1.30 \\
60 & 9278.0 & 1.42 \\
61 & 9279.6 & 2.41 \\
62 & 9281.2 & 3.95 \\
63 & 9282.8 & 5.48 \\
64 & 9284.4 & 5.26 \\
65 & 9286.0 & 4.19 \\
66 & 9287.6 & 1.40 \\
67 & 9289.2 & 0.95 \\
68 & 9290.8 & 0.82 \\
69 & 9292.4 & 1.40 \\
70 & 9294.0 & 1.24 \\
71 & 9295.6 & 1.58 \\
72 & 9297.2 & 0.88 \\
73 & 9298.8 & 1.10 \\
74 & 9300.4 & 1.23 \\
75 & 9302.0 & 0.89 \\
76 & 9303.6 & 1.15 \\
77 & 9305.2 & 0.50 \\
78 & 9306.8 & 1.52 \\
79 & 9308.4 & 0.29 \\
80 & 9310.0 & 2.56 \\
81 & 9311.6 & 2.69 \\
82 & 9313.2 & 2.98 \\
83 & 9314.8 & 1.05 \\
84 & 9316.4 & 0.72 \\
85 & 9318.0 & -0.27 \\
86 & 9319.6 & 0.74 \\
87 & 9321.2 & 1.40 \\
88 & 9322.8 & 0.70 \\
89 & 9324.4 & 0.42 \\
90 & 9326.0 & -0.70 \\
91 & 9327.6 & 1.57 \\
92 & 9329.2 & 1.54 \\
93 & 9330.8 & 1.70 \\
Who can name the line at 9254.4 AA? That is H-alpha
